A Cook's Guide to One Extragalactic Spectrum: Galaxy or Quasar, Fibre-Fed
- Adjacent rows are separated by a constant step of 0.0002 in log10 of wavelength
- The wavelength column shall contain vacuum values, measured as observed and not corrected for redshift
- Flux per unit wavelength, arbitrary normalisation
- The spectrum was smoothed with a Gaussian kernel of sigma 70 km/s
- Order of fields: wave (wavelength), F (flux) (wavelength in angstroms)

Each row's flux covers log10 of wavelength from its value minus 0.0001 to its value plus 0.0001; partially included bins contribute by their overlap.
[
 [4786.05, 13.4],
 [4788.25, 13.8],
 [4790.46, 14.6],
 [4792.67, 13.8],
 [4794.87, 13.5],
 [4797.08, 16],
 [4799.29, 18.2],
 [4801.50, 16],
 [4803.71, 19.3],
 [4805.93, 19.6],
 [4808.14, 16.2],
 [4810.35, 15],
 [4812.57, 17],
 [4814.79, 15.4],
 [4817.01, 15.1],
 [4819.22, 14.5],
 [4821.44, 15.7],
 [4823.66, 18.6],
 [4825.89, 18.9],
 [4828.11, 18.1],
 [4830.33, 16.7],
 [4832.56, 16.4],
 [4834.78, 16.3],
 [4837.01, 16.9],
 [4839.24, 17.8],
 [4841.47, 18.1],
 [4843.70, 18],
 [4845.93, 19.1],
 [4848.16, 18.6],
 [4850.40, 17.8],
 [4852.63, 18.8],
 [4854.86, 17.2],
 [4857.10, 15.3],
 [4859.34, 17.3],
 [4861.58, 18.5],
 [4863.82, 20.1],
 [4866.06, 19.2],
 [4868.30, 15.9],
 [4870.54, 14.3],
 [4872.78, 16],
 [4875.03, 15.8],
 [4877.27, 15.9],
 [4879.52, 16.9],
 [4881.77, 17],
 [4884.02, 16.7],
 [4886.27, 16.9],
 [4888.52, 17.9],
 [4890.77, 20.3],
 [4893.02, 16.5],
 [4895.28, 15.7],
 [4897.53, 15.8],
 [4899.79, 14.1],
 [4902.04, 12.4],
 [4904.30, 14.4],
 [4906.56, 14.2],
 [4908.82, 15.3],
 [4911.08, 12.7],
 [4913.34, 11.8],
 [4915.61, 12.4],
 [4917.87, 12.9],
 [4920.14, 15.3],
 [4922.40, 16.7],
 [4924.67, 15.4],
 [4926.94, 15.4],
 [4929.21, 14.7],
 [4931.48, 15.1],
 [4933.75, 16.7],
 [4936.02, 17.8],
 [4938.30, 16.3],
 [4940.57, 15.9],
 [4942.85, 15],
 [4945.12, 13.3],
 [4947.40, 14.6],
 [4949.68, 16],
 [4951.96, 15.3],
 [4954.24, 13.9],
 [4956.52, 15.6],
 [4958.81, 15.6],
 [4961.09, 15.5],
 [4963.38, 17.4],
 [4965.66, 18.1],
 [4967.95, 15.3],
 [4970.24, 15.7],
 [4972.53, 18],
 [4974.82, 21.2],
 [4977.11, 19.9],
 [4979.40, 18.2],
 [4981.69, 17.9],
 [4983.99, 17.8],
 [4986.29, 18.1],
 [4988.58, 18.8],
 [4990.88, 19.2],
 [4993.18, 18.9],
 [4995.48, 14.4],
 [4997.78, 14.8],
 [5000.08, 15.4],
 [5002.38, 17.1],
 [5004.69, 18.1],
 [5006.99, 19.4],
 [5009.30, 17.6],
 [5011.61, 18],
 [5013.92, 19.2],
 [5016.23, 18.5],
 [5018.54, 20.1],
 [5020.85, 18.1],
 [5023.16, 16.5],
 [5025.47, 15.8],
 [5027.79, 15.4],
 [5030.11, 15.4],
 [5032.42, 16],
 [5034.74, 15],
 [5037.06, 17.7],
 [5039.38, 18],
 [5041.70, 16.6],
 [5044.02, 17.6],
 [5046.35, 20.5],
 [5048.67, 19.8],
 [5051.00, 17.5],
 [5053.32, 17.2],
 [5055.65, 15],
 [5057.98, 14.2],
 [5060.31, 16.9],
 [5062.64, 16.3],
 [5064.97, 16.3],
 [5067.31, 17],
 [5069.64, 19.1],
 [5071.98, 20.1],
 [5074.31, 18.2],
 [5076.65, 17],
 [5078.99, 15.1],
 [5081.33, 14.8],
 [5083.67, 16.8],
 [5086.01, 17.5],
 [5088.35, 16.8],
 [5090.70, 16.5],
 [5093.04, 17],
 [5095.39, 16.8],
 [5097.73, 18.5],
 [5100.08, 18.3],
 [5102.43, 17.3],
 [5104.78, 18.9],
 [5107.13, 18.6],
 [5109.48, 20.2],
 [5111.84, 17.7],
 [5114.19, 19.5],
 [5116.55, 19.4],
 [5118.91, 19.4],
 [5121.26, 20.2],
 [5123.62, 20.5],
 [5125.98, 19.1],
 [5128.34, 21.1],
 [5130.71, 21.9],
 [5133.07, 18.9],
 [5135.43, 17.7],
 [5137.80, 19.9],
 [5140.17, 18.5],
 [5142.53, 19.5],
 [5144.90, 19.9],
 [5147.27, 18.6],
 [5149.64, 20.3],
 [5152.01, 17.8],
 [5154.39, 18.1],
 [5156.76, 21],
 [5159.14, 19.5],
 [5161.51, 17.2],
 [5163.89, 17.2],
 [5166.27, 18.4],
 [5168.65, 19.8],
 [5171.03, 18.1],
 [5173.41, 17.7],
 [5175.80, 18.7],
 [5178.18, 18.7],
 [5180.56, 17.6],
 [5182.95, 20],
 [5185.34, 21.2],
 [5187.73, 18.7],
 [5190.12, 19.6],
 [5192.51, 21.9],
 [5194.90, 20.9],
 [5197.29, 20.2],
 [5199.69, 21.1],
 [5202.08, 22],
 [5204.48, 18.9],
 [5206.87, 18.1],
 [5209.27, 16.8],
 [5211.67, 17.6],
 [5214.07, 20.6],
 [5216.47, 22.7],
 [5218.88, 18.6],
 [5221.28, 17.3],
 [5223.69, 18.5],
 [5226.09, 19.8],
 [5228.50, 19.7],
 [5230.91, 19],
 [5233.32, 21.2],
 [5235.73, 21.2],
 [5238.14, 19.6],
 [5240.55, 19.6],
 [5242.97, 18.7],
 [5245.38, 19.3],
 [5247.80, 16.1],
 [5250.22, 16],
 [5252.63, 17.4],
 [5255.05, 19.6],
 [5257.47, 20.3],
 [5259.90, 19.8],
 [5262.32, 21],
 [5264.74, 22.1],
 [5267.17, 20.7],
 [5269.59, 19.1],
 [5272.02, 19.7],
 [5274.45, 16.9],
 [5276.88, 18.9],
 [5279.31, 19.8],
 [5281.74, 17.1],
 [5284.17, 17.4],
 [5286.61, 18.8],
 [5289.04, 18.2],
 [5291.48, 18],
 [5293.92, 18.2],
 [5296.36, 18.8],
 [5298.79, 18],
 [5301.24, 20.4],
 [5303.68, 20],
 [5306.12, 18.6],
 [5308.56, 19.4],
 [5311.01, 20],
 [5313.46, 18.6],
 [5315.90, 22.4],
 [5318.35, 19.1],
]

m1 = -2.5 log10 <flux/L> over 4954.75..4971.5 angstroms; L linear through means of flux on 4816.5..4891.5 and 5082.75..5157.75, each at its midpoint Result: 0.12 mag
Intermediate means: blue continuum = 17.3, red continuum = 18.8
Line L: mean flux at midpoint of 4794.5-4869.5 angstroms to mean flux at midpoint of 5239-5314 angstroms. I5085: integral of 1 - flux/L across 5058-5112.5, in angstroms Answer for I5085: 2.4 angstroms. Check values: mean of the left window 17.2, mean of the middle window 17.4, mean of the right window 18.9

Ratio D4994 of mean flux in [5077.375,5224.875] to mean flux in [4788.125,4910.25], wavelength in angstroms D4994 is 1.14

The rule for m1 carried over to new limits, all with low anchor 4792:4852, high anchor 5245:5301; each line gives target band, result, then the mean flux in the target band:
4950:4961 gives 0.15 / 15.2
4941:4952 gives 0.17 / 14.9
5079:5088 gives 0.11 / 16.3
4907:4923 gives 0.25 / 13.8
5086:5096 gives 0.07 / 16.9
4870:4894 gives 0.02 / 16.8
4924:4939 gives 0.10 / 15.9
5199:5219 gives -0.06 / 19.6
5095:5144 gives -0.06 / 19.2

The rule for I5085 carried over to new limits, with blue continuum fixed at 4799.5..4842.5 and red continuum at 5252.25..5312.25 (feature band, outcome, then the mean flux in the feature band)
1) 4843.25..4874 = -0.8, 17.6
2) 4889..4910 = 2.2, 15.5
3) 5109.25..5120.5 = -0.5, 19.2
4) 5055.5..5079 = 1.5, 17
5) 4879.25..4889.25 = 0.1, 17.1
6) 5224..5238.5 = -0.9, 20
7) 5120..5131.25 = -1.3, 20.5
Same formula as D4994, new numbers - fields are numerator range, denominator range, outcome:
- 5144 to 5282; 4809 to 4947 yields 1.19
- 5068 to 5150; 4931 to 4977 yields 1.14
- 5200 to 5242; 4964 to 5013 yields 1.10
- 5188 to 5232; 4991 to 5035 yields 1.14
